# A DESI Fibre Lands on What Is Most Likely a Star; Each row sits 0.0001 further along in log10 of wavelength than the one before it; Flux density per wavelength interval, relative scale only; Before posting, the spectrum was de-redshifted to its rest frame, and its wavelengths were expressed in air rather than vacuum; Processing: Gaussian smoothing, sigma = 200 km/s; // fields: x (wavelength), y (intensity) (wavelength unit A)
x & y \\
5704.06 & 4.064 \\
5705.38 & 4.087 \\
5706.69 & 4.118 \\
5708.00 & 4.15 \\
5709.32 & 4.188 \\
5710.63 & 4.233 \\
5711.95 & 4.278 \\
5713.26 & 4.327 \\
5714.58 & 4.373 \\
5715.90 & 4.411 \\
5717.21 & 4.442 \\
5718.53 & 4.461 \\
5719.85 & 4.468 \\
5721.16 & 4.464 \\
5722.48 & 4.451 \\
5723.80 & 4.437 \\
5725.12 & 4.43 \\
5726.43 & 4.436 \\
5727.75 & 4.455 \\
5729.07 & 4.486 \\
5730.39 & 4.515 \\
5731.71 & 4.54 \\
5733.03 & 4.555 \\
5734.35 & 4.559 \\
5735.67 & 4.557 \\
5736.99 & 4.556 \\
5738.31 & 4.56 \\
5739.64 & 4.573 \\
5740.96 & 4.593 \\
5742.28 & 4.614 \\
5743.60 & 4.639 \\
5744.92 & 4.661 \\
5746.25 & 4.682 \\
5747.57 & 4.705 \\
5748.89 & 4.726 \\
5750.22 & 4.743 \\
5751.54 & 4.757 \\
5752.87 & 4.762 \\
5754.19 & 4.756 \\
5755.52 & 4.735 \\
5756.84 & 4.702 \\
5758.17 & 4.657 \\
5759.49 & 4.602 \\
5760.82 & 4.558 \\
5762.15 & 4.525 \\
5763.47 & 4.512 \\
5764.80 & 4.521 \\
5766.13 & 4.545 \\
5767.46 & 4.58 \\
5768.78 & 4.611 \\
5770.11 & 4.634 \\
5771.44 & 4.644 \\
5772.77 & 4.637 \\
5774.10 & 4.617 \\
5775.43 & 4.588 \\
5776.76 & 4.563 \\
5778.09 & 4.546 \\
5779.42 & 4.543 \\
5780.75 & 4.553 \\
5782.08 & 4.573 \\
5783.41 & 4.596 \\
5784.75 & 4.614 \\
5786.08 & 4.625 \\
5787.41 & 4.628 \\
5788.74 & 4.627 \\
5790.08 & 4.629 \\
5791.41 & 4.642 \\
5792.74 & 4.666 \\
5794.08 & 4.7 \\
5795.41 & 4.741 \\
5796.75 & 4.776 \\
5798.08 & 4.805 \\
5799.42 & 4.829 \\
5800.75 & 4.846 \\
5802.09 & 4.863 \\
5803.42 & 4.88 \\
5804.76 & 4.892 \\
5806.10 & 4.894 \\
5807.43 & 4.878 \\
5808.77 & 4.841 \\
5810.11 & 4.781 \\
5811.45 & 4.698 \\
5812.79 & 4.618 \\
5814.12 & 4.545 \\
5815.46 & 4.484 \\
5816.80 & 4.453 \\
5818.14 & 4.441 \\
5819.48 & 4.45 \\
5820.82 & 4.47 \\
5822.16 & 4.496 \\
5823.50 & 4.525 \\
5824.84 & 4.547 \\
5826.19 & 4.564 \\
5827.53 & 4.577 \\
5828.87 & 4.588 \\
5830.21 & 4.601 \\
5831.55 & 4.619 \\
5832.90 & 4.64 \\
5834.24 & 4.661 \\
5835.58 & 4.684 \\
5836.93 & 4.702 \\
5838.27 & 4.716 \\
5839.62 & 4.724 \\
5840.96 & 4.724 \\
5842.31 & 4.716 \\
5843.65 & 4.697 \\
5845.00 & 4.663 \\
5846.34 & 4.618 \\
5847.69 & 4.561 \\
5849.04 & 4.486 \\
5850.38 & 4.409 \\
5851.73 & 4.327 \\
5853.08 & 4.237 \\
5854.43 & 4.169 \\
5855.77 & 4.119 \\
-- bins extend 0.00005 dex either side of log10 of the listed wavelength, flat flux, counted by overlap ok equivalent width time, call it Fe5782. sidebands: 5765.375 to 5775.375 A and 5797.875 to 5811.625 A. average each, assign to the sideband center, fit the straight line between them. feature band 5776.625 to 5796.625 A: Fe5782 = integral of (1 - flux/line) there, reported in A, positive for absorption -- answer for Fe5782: 0.4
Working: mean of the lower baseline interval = 4.61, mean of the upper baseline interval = 4.84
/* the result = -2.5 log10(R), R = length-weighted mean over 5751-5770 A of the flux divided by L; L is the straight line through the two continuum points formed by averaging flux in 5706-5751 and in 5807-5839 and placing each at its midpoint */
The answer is -0.025 mag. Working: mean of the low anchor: 4.48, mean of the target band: 4.63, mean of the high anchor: 4.6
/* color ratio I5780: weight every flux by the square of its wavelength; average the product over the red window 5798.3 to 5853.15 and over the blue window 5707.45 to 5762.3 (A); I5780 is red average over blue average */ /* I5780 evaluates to 1.06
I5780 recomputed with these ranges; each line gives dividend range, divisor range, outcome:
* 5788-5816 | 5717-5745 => 1.08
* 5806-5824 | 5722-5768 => 1.03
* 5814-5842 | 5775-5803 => 1.00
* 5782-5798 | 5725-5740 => 1.05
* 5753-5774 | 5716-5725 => 1.05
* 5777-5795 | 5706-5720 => 1.10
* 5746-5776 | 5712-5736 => 1.05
